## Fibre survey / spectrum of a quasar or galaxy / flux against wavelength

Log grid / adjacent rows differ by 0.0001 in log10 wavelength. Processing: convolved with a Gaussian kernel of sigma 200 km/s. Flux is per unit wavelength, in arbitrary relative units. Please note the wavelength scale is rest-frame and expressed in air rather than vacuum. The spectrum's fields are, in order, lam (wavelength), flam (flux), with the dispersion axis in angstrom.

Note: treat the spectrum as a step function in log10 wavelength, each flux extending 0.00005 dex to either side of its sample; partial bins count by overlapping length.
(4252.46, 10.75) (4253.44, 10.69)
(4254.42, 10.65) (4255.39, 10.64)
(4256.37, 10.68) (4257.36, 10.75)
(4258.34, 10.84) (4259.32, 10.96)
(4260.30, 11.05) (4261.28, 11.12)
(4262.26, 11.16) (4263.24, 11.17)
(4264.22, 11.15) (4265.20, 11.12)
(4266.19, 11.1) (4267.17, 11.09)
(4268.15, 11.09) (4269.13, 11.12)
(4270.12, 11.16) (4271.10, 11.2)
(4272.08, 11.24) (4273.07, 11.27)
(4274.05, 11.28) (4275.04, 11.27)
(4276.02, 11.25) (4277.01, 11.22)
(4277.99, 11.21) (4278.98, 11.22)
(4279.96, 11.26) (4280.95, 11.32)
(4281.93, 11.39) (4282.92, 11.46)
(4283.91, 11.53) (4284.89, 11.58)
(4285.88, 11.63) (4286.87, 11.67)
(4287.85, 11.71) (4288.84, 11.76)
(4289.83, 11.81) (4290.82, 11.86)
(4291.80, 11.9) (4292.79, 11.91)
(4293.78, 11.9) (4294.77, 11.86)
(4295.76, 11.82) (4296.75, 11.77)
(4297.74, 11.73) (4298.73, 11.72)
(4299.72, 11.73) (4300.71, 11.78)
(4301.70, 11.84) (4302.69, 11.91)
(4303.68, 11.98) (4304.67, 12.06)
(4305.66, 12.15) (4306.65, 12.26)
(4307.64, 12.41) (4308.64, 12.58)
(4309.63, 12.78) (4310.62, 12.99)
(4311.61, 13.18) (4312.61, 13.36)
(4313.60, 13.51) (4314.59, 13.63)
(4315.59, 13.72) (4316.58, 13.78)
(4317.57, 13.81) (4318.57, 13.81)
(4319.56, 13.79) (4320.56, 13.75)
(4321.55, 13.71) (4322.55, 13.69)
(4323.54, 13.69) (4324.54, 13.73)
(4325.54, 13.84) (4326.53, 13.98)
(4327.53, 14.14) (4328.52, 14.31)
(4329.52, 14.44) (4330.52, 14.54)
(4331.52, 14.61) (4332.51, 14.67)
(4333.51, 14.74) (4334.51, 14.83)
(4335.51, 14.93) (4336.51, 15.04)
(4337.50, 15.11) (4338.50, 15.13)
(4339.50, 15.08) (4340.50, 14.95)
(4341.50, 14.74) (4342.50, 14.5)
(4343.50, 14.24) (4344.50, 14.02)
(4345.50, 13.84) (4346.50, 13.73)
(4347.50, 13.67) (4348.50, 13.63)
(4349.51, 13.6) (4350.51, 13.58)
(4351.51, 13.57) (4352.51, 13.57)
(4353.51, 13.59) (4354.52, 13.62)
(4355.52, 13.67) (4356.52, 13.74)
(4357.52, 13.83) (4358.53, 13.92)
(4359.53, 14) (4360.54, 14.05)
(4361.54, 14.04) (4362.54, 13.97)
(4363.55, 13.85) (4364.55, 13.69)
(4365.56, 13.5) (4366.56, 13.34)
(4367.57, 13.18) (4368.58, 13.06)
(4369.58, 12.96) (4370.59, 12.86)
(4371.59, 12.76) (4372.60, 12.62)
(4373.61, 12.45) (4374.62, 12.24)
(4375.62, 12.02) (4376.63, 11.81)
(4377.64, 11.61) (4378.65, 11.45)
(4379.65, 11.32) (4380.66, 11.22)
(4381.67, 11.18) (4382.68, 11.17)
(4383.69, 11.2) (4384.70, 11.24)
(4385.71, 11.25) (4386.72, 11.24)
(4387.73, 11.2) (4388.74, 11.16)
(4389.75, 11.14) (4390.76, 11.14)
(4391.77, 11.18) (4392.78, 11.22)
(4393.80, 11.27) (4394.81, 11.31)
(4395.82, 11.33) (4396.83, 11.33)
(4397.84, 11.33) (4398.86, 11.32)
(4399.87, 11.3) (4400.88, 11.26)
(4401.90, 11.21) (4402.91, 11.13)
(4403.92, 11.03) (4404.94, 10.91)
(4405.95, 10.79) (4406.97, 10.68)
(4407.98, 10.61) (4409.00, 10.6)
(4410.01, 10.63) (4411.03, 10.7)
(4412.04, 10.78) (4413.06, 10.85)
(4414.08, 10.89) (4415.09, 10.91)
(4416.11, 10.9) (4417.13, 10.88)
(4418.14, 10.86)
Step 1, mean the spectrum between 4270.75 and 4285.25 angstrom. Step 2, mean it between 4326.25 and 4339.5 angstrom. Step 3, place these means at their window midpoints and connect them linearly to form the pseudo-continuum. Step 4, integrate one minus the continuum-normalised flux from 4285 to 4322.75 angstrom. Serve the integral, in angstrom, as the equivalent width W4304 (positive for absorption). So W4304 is 1.2 angstrom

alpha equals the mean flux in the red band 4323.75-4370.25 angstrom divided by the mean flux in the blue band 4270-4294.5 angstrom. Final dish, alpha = 1.2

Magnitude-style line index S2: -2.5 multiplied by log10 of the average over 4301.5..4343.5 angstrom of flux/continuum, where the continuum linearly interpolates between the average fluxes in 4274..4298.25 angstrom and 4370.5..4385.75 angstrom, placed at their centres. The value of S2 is -0.18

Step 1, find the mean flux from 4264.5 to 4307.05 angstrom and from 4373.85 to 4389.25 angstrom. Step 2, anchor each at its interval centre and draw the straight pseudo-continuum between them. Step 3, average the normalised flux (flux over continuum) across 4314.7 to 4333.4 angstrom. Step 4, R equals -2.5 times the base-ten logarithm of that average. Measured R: -0.21 mag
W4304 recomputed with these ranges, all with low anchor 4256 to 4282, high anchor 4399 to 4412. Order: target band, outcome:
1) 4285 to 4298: -0.8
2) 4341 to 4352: -2.9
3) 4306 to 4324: -3.7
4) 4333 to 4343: -3.5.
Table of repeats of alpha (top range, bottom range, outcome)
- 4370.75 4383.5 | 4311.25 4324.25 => 0.87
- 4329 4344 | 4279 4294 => 1.27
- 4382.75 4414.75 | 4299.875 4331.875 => 0.83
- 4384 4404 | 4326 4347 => 0.77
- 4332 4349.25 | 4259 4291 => 1.28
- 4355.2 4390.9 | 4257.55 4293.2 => 1.10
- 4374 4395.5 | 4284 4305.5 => 0.96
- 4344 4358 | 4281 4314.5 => 1.14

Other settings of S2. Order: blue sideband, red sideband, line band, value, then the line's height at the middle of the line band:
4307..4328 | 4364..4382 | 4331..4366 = -0.10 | 12.9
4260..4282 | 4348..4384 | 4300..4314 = -0.05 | 11.9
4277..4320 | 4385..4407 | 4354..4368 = -0.19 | 11.5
